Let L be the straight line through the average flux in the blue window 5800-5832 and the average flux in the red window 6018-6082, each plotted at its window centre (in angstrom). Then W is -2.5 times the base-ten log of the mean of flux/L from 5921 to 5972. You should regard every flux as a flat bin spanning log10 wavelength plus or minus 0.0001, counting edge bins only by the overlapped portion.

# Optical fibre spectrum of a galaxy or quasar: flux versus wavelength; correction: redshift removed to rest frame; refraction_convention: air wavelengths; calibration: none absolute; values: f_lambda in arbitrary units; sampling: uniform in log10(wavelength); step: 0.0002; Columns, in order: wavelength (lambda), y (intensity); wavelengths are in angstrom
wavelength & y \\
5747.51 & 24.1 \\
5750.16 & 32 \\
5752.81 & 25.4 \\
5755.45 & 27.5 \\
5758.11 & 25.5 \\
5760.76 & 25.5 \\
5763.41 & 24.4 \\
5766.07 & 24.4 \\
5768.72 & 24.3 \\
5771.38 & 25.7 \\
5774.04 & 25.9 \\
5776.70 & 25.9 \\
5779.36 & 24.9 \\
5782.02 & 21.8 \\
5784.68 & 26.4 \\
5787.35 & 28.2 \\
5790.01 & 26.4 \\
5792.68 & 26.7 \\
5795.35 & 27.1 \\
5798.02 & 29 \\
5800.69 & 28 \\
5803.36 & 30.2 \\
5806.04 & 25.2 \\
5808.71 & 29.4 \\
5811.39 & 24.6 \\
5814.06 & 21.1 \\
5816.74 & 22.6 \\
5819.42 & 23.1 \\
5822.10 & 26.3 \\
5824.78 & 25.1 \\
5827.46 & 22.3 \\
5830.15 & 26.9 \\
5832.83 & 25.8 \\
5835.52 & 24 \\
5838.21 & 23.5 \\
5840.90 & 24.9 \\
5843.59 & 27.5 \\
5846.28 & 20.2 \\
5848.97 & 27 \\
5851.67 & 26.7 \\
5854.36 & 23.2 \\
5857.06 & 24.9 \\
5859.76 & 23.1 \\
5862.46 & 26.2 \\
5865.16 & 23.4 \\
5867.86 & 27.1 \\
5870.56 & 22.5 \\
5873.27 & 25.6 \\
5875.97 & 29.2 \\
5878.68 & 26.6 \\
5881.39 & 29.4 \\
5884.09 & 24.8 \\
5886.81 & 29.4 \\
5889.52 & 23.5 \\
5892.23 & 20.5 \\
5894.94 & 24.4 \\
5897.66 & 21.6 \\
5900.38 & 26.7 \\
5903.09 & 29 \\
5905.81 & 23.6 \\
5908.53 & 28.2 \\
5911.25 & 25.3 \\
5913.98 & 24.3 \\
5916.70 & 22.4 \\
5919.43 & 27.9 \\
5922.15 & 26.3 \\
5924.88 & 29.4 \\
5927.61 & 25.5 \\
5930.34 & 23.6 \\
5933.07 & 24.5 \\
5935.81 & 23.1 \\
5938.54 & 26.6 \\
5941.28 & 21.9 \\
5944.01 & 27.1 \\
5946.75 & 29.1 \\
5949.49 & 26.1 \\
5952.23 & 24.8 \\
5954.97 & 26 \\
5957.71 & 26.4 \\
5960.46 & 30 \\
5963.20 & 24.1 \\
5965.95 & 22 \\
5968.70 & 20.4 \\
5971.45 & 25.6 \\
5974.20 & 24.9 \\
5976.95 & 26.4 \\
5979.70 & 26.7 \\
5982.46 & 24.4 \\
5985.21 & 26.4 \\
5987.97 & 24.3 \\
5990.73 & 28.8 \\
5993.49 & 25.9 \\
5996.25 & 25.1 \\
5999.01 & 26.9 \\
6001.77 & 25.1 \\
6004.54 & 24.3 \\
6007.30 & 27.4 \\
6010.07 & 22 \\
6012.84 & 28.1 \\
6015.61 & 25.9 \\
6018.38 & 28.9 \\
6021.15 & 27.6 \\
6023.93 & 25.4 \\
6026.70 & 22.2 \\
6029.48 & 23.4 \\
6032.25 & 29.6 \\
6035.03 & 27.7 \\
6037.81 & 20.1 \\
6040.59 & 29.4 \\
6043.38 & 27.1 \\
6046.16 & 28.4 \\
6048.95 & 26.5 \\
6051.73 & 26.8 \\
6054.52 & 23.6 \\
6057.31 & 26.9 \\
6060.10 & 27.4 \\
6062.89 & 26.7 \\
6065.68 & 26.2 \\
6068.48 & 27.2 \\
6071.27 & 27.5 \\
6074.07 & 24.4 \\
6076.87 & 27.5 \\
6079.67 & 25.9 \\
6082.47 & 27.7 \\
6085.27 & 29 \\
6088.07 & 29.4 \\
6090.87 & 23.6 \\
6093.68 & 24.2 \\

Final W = 0.02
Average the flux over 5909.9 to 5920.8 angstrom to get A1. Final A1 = 25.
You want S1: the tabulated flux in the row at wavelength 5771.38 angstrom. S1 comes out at 25.7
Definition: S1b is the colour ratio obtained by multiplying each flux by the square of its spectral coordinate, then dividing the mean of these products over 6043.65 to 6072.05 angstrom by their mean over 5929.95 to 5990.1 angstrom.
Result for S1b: 1.09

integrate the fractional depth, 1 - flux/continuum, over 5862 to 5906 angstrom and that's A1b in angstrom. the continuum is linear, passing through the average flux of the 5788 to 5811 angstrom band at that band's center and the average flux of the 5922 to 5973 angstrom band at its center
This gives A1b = 1.34 angstrom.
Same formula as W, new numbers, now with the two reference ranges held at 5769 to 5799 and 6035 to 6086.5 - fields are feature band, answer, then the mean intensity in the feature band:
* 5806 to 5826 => 0.064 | 24.6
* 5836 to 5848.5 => 0.084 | 24.2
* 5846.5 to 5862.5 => 0.063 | 24.7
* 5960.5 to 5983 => 0.076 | 24.6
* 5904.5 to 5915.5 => 0.042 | 25.3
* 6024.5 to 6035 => 0.045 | 25.5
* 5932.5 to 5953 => 0.039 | 25.4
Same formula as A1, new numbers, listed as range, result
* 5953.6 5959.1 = 26.2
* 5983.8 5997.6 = 26.1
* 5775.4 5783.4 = 24.2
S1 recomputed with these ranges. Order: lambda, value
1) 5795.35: 27.1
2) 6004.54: 24.3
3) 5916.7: 22.4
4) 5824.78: 25.1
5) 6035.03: 27.7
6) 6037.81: 20.1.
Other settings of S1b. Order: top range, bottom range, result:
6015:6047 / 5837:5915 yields 1.10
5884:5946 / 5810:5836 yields 1.08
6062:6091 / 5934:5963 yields 1.08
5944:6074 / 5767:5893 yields 1.08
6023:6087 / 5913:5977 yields 1.08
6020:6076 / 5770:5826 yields 1.10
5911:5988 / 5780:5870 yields 1.04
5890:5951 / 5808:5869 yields 1.05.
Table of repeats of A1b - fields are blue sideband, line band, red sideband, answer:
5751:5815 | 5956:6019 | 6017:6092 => 1.9 angstrom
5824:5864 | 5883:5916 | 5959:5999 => -0.1 angstrom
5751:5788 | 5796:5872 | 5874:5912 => 1.5 angstrom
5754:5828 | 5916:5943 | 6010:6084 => 0.9 angstrom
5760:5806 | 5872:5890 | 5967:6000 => -0.9 angstrom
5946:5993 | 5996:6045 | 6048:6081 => 0.2 angstrom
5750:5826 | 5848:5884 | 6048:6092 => 0.5 angstrom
